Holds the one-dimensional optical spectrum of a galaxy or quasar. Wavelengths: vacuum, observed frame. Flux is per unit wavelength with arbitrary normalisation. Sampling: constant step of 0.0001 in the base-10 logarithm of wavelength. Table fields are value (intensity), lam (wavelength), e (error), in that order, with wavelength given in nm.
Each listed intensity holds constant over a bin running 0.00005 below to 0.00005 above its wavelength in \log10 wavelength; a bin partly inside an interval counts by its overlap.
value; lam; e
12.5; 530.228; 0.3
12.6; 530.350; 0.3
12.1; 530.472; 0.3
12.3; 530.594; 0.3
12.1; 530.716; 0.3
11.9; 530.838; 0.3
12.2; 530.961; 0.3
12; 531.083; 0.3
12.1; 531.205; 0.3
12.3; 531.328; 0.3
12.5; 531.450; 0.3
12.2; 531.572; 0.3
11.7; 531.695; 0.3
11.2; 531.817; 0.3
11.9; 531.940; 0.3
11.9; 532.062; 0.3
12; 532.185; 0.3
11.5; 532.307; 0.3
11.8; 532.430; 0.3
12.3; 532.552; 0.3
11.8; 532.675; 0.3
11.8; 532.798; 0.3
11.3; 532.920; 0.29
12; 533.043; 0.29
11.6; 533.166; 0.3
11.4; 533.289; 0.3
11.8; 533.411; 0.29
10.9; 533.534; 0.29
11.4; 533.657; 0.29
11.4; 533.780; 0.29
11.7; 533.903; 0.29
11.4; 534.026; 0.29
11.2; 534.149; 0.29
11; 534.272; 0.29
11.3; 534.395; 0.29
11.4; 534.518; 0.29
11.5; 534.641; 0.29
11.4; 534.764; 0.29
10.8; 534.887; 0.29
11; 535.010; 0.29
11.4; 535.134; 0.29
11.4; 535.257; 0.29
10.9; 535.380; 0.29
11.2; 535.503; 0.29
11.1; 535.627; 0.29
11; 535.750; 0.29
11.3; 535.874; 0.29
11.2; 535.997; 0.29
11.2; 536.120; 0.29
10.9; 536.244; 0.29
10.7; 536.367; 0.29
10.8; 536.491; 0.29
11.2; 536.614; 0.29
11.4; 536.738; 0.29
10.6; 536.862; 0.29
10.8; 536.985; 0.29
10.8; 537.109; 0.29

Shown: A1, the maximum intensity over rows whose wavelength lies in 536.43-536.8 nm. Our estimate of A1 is 11.4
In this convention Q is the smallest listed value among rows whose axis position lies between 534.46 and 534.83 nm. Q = 11.4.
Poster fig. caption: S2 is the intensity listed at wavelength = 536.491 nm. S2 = 10.8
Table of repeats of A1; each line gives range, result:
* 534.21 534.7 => 11.5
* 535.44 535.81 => 11.2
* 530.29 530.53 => 12.6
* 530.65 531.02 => 12.2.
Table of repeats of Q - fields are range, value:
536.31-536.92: 10.6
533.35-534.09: 10.9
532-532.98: 11.3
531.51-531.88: 11.2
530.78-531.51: 11.9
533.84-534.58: 11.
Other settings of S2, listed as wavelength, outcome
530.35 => 12.6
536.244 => 10.9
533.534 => 10.9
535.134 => 11.4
